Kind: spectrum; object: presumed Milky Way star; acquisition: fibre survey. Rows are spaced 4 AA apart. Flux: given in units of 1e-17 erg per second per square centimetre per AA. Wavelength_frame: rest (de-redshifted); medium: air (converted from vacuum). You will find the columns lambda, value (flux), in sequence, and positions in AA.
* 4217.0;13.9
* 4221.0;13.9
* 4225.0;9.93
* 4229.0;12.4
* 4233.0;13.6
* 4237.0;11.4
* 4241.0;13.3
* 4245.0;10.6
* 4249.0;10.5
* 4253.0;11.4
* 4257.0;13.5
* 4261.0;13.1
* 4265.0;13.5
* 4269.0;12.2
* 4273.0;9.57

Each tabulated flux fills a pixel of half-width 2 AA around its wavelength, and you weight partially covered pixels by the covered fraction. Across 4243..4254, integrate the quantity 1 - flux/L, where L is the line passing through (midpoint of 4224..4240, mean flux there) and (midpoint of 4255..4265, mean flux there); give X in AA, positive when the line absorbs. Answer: 1.7 AA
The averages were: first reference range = 12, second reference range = 13.3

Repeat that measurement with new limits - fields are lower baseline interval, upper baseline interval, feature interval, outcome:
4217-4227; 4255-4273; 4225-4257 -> 1.6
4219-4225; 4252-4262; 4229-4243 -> -0.1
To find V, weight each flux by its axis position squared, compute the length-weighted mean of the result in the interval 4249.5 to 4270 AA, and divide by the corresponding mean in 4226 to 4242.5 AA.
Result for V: 1.0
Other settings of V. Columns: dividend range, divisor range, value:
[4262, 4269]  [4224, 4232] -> 1.14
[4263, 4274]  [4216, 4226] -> 0.96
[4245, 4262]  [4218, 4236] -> 0.96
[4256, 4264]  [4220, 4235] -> 1.09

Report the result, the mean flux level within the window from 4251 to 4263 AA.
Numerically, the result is 12.7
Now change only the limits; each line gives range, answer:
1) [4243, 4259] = 11.5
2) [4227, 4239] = 12.5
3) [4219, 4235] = 12.5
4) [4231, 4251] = 11.9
